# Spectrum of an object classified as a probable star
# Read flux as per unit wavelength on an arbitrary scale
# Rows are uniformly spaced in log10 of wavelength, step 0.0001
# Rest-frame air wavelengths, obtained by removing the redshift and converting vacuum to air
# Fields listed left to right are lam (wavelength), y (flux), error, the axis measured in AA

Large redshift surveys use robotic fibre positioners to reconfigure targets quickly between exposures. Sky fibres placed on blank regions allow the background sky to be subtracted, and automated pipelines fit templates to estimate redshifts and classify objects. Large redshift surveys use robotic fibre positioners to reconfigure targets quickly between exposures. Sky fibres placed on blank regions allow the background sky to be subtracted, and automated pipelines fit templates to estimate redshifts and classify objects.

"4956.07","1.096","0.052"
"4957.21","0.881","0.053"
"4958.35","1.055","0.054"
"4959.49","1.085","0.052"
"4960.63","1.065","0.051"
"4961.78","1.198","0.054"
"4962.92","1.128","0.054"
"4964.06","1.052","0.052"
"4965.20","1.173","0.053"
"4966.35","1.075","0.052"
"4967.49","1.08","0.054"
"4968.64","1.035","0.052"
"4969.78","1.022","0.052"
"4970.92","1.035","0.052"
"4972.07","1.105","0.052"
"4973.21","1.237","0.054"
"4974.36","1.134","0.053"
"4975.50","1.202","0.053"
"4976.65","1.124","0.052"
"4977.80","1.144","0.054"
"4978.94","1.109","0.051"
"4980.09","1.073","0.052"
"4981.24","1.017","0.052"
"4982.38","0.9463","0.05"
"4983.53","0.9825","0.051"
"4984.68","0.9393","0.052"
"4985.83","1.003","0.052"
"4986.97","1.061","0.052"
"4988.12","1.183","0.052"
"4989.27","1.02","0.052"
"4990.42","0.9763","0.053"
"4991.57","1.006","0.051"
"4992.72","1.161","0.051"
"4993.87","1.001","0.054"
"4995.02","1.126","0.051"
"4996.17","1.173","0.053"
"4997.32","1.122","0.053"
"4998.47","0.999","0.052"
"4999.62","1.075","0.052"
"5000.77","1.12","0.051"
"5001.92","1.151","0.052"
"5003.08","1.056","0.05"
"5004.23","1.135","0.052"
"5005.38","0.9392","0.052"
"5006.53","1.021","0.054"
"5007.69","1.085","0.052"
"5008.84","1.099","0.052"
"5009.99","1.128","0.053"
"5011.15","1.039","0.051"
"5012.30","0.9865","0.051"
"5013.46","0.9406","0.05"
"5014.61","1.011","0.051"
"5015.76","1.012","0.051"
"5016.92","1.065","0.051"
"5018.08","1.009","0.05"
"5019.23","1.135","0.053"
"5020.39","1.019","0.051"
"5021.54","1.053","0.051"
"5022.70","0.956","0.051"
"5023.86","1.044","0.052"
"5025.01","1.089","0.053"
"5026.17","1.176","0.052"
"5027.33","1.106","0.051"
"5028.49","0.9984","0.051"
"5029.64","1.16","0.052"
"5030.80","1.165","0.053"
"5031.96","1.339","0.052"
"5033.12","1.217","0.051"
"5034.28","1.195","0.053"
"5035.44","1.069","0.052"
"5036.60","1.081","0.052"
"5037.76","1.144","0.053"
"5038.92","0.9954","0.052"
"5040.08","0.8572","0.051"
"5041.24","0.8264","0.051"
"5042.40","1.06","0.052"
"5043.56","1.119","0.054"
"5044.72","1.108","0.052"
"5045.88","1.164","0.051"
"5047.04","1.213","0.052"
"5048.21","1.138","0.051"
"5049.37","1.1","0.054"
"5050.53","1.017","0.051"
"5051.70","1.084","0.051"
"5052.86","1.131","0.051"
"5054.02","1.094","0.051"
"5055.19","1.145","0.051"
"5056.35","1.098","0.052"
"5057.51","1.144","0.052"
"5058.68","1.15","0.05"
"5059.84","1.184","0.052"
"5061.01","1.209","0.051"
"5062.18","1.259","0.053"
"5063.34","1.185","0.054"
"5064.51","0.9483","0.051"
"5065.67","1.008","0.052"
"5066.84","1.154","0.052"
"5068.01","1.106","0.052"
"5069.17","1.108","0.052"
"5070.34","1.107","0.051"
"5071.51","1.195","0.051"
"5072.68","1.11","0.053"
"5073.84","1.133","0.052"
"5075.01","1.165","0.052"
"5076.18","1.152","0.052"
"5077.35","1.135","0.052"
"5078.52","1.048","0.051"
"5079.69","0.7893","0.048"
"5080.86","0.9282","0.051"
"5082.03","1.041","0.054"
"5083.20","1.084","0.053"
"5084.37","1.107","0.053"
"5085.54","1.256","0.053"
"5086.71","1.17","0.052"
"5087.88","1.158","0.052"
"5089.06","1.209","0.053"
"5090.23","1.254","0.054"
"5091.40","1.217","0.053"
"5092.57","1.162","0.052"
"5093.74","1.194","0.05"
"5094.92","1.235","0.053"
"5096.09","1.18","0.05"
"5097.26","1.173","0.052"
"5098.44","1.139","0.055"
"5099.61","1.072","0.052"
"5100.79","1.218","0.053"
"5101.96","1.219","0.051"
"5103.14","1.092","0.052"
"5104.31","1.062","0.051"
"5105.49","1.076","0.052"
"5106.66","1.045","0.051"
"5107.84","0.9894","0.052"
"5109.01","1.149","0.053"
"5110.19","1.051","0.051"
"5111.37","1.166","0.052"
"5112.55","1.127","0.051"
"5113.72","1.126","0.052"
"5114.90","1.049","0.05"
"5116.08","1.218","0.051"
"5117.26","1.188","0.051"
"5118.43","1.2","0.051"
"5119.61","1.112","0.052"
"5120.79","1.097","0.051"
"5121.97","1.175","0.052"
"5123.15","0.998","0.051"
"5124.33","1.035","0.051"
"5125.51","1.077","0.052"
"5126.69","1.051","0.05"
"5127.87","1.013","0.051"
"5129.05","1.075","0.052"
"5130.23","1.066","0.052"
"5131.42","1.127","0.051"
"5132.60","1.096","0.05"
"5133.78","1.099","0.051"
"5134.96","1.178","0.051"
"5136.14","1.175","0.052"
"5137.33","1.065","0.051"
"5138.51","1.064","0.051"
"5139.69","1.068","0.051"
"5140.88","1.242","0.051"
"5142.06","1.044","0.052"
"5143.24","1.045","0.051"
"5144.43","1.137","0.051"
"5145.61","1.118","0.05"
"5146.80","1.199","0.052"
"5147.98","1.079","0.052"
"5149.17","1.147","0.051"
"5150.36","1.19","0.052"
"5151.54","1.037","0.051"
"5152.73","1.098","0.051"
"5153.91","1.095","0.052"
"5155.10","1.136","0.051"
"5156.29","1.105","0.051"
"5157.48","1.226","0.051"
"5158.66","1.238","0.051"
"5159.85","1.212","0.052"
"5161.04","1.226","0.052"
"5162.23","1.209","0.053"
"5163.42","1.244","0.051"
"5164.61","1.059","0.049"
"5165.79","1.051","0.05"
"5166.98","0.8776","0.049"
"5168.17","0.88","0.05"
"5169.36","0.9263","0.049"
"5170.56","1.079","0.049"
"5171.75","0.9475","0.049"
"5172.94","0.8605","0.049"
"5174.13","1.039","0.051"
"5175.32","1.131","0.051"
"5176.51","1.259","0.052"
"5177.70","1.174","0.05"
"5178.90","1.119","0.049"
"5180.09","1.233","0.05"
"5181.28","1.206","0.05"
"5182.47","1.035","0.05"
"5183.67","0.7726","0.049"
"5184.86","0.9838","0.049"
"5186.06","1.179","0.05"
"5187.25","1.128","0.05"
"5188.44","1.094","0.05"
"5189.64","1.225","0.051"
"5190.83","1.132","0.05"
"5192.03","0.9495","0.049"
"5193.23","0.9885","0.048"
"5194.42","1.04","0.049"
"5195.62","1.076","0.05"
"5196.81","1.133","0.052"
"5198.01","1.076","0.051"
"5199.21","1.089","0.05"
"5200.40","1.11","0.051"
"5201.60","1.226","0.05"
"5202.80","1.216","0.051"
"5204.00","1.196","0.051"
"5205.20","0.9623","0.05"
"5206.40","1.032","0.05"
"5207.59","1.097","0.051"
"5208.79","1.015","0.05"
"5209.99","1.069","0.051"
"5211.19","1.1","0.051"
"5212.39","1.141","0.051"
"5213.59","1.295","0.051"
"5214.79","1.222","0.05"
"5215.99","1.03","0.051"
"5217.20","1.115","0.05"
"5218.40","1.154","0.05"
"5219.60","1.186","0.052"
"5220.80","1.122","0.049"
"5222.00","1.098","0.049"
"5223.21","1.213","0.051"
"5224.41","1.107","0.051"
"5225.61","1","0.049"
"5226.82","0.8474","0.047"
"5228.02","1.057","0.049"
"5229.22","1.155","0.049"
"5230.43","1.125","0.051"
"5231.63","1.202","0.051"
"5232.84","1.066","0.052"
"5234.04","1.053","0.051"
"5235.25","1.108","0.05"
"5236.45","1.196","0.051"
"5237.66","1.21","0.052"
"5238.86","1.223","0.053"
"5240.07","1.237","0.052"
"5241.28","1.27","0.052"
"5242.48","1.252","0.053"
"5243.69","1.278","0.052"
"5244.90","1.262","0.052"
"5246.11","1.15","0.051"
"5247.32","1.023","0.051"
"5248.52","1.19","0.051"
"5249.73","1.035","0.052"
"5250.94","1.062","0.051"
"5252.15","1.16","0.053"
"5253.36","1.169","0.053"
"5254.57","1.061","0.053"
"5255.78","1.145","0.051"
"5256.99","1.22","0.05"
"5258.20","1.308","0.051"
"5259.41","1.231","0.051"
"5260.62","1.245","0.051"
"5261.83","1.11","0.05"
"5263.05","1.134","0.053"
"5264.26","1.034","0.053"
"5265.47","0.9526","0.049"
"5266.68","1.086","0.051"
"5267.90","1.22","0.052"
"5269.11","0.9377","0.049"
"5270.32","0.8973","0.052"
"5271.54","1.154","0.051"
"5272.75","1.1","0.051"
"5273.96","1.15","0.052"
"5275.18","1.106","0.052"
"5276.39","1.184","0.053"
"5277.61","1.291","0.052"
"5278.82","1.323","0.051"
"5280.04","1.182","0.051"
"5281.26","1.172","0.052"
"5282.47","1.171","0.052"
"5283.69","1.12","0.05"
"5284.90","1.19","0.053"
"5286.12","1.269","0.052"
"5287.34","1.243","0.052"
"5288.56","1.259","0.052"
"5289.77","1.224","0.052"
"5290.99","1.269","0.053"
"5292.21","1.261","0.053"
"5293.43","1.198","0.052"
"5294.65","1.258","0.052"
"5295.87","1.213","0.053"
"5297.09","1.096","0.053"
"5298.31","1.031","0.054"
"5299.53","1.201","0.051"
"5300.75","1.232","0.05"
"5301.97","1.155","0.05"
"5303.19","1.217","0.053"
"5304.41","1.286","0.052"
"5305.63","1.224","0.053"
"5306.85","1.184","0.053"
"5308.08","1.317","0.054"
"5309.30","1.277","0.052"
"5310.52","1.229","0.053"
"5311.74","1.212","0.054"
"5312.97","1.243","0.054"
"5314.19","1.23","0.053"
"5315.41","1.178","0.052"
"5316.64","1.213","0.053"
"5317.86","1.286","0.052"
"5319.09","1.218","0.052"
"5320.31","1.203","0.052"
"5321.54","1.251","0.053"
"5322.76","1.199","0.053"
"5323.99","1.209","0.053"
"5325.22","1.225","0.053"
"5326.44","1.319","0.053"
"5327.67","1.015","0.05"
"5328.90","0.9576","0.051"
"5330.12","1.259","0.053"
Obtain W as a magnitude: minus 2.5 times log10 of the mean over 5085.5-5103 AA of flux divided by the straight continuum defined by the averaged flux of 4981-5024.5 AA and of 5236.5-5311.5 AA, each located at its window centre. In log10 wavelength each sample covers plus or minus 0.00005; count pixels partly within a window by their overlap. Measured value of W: -0.09 mag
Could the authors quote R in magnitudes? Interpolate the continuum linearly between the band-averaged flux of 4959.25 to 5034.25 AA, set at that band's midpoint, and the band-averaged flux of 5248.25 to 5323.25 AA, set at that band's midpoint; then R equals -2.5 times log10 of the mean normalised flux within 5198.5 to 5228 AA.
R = 0.04 mag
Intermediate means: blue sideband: 1.08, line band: 1.11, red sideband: 1.18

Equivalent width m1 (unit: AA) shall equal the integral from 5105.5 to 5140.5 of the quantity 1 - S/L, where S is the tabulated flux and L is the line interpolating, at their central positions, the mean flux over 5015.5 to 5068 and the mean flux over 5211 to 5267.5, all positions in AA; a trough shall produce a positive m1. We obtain 0.52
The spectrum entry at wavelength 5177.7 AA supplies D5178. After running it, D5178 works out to 1.174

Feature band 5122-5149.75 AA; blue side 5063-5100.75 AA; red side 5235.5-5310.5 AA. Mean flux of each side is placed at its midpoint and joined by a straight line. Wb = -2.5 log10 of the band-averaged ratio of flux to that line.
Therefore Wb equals 0.04 mag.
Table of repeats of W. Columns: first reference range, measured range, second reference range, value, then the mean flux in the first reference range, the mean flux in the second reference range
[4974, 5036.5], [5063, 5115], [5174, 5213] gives -0.03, 1.08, 1.1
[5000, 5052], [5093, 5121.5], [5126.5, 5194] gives -0.04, 1.08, 1.1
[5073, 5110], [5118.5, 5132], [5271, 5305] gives 0.06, 1.12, 1.2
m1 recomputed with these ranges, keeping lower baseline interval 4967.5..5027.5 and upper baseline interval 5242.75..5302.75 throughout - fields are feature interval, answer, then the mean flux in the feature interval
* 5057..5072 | -0.6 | 1.13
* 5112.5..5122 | -0.3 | 1.14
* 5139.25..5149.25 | 0.0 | 1.12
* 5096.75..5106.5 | -0.2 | 1.13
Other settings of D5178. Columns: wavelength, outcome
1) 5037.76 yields 1.144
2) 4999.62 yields 1.075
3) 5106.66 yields 1.045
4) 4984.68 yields 0.9393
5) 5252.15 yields 1.16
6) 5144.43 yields 1.137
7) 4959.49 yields 1.085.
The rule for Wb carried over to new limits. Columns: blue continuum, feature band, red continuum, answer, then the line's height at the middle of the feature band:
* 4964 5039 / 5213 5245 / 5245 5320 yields 0.01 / 1.16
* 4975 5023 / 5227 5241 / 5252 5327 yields 0.02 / 1.16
